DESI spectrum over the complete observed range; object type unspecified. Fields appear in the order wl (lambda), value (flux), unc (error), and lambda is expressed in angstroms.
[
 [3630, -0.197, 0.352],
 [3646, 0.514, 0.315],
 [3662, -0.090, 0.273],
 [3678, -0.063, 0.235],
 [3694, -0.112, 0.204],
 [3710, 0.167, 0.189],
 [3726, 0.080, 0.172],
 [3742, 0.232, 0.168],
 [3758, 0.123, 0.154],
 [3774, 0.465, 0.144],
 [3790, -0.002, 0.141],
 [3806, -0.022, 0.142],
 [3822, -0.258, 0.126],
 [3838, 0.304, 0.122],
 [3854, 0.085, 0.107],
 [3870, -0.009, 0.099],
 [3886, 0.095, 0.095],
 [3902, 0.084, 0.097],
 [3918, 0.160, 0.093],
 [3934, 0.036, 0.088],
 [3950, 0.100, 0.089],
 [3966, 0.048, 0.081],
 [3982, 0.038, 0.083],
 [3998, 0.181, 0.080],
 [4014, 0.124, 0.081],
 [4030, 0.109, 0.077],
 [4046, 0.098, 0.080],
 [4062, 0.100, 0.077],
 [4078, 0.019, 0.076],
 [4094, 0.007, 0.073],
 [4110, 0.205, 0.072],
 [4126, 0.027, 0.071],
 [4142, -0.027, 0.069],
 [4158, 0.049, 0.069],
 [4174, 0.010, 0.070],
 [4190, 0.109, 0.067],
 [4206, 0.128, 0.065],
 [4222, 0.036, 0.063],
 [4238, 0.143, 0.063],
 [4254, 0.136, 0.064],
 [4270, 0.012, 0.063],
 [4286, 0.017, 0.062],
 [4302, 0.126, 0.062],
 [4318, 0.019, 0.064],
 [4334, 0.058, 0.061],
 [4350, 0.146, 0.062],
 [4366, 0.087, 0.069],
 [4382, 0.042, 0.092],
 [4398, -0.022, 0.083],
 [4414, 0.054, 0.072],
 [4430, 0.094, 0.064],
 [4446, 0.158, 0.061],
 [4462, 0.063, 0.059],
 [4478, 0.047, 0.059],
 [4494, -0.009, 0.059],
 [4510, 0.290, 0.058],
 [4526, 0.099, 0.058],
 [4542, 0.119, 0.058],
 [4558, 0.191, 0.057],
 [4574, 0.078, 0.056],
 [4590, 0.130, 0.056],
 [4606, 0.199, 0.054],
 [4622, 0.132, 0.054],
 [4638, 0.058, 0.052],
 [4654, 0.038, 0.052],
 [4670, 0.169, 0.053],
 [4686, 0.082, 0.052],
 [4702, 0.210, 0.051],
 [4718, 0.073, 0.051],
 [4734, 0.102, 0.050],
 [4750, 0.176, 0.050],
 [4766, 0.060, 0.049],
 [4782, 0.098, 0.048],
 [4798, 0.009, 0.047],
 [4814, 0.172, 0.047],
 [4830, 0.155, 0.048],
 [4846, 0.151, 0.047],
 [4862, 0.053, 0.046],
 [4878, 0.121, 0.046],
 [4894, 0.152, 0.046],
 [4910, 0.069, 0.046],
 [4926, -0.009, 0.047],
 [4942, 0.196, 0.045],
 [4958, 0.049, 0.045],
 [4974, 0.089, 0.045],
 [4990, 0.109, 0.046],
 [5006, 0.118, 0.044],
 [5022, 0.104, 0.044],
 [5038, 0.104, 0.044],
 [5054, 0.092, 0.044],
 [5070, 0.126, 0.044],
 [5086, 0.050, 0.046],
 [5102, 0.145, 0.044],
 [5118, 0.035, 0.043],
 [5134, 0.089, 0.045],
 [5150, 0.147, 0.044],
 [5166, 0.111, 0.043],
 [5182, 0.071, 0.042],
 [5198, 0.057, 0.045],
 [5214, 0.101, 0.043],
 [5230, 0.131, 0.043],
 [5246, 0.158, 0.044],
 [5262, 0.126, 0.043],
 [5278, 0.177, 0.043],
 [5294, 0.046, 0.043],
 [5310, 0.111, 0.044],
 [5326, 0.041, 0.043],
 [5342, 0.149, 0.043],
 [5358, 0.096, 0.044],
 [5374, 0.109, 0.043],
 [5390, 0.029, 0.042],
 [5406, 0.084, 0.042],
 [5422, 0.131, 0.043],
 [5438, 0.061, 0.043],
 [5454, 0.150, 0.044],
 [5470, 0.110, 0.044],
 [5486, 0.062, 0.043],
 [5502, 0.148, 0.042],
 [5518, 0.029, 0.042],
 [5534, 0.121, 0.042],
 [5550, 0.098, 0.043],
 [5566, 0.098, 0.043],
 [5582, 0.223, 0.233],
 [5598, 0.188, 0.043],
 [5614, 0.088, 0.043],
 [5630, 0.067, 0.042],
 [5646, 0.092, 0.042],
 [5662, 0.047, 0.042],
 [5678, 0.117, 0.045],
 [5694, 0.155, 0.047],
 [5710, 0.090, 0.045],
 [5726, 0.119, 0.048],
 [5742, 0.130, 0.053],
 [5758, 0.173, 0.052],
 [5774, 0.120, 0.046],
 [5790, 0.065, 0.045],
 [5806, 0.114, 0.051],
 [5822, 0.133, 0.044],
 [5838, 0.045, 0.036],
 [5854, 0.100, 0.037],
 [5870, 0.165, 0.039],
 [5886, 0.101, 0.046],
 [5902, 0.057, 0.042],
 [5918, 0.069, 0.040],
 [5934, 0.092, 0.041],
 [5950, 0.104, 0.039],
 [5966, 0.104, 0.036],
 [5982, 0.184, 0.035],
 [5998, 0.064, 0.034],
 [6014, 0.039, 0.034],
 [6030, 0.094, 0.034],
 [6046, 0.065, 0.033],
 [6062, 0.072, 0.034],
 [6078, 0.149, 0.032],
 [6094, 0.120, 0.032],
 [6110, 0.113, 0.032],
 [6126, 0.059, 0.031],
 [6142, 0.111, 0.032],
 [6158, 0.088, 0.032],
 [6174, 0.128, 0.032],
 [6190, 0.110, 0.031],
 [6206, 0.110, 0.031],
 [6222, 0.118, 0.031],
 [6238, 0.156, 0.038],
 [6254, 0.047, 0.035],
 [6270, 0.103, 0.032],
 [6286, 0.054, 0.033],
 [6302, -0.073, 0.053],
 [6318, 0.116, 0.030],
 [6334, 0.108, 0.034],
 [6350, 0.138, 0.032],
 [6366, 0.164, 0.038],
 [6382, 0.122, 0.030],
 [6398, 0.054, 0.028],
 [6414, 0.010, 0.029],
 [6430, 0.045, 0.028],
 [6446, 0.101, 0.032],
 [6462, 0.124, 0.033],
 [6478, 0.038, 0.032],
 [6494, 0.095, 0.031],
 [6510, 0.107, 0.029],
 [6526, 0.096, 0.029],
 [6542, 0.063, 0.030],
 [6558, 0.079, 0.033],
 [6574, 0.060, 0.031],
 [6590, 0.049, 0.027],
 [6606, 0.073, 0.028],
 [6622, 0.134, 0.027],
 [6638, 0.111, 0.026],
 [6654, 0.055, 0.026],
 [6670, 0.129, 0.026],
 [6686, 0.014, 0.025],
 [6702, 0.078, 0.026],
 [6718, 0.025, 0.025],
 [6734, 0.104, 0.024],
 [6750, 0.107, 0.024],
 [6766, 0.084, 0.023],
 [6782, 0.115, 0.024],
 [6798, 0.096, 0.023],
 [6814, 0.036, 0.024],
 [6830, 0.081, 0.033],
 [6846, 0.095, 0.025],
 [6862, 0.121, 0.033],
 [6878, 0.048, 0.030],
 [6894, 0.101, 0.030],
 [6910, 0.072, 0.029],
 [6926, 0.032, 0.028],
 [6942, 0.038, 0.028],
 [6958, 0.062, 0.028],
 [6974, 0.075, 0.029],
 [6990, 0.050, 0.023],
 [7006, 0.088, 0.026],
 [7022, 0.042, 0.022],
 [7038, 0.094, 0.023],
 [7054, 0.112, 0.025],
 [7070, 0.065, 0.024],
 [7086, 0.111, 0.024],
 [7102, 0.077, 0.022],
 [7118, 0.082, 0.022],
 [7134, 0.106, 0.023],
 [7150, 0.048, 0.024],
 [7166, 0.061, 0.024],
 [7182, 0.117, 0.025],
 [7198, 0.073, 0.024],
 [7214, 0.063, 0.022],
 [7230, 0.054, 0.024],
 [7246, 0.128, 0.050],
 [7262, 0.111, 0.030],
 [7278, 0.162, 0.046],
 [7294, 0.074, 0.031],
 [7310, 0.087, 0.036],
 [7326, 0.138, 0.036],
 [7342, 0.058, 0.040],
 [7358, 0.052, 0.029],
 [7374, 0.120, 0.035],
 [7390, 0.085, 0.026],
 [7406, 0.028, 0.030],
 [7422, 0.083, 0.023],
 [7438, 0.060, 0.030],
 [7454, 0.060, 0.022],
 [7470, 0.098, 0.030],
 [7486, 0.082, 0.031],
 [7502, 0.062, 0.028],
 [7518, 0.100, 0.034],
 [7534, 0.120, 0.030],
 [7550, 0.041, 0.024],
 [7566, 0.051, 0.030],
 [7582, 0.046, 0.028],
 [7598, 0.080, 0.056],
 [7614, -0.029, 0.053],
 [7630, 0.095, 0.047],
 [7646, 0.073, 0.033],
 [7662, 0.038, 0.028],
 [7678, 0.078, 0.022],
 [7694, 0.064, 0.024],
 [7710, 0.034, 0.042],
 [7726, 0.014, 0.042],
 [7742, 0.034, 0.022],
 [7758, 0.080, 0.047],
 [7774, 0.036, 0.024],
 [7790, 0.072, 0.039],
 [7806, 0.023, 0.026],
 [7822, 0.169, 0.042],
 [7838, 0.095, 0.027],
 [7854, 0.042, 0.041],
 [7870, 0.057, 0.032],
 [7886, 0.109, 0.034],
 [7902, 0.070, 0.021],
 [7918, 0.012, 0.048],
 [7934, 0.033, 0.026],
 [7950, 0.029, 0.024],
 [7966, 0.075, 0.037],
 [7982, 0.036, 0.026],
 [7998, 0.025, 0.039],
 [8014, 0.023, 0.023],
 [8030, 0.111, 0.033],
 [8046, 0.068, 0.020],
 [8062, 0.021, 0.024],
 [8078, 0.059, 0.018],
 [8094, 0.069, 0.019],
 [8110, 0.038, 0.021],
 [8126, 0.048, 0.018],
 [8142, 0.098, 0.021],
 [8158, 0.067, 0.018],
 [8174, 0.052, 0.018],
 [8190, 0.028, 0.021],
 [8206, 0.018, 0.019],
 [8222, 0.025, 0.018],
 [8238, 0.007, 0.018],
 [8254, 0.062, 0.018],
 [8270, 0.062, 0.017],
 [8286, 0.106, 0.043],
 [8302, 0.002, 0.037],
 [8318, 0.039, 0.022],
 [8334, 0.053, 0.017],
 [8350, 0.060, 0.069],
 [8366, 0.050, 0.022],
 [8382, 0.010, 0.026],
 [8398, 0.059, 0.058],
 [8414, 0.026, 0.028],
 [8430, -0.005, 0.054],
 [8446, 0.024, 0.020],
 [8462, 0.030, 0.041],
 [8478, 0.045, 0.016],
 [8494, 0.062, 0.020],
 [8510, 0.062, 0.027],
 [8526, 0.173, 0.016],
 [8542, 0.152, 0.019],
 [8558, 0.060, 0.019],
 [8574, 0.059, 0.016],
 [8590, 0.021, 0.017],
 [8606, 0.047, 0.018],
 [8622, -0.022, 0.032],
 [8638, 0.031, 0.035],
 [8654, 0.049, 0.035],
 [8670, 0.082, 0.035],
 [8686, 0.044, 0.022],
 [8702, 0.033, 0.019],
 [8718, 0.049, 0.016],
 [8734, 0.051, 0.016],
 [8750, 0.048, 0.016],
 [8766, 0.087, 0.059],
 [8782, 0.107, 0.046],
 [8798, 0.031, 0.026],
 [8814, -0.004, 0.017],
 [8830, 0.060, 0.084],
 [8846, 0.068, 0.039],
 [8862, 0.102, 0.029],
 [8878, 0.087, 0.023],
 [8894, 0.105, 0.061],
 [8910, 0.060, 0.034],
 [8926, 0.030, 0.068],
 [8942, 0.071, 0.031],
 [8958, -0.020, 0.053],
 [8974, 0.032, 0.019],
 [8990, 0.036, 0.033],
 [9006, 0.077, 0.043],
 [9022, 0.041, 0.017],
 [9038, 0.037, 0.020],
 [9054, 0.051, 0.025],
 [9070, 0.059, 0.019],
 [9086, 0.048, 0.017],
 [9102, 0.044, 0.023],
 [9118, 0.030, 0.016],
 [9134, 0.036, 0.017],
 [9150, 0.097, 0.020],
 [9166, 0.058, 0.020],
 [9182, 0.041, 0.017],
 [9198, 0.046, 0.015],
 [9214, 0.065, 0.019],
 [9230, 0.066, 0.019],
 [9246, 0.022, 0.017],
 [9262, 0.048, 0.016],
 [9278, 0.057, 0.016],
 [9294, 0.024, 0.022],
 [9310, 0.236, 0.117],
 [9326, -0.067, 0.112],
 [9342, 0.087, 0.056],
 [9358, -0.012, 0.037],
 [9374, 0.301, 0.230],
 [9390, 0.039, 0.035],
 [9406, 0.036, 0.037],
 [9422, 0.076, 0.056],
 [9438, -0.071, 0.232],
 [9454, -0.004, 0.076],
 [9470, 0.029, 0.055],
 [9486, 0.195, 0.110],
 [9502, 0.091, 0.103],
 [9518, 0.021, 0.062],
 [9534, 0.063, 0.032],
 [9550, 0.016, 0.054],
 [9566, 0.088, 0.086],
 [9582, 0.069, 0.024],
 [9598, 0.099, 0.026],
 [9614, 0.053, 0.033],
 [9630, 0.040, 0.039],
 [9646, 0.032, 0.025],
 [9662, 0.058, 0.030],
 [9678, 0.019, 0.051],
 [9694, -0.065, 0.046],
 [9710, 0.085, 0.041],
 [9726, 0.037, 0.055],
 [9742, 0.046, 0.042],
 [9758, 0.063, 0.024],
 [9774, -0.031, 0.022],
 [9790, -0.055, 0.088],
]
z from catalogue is 1.288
